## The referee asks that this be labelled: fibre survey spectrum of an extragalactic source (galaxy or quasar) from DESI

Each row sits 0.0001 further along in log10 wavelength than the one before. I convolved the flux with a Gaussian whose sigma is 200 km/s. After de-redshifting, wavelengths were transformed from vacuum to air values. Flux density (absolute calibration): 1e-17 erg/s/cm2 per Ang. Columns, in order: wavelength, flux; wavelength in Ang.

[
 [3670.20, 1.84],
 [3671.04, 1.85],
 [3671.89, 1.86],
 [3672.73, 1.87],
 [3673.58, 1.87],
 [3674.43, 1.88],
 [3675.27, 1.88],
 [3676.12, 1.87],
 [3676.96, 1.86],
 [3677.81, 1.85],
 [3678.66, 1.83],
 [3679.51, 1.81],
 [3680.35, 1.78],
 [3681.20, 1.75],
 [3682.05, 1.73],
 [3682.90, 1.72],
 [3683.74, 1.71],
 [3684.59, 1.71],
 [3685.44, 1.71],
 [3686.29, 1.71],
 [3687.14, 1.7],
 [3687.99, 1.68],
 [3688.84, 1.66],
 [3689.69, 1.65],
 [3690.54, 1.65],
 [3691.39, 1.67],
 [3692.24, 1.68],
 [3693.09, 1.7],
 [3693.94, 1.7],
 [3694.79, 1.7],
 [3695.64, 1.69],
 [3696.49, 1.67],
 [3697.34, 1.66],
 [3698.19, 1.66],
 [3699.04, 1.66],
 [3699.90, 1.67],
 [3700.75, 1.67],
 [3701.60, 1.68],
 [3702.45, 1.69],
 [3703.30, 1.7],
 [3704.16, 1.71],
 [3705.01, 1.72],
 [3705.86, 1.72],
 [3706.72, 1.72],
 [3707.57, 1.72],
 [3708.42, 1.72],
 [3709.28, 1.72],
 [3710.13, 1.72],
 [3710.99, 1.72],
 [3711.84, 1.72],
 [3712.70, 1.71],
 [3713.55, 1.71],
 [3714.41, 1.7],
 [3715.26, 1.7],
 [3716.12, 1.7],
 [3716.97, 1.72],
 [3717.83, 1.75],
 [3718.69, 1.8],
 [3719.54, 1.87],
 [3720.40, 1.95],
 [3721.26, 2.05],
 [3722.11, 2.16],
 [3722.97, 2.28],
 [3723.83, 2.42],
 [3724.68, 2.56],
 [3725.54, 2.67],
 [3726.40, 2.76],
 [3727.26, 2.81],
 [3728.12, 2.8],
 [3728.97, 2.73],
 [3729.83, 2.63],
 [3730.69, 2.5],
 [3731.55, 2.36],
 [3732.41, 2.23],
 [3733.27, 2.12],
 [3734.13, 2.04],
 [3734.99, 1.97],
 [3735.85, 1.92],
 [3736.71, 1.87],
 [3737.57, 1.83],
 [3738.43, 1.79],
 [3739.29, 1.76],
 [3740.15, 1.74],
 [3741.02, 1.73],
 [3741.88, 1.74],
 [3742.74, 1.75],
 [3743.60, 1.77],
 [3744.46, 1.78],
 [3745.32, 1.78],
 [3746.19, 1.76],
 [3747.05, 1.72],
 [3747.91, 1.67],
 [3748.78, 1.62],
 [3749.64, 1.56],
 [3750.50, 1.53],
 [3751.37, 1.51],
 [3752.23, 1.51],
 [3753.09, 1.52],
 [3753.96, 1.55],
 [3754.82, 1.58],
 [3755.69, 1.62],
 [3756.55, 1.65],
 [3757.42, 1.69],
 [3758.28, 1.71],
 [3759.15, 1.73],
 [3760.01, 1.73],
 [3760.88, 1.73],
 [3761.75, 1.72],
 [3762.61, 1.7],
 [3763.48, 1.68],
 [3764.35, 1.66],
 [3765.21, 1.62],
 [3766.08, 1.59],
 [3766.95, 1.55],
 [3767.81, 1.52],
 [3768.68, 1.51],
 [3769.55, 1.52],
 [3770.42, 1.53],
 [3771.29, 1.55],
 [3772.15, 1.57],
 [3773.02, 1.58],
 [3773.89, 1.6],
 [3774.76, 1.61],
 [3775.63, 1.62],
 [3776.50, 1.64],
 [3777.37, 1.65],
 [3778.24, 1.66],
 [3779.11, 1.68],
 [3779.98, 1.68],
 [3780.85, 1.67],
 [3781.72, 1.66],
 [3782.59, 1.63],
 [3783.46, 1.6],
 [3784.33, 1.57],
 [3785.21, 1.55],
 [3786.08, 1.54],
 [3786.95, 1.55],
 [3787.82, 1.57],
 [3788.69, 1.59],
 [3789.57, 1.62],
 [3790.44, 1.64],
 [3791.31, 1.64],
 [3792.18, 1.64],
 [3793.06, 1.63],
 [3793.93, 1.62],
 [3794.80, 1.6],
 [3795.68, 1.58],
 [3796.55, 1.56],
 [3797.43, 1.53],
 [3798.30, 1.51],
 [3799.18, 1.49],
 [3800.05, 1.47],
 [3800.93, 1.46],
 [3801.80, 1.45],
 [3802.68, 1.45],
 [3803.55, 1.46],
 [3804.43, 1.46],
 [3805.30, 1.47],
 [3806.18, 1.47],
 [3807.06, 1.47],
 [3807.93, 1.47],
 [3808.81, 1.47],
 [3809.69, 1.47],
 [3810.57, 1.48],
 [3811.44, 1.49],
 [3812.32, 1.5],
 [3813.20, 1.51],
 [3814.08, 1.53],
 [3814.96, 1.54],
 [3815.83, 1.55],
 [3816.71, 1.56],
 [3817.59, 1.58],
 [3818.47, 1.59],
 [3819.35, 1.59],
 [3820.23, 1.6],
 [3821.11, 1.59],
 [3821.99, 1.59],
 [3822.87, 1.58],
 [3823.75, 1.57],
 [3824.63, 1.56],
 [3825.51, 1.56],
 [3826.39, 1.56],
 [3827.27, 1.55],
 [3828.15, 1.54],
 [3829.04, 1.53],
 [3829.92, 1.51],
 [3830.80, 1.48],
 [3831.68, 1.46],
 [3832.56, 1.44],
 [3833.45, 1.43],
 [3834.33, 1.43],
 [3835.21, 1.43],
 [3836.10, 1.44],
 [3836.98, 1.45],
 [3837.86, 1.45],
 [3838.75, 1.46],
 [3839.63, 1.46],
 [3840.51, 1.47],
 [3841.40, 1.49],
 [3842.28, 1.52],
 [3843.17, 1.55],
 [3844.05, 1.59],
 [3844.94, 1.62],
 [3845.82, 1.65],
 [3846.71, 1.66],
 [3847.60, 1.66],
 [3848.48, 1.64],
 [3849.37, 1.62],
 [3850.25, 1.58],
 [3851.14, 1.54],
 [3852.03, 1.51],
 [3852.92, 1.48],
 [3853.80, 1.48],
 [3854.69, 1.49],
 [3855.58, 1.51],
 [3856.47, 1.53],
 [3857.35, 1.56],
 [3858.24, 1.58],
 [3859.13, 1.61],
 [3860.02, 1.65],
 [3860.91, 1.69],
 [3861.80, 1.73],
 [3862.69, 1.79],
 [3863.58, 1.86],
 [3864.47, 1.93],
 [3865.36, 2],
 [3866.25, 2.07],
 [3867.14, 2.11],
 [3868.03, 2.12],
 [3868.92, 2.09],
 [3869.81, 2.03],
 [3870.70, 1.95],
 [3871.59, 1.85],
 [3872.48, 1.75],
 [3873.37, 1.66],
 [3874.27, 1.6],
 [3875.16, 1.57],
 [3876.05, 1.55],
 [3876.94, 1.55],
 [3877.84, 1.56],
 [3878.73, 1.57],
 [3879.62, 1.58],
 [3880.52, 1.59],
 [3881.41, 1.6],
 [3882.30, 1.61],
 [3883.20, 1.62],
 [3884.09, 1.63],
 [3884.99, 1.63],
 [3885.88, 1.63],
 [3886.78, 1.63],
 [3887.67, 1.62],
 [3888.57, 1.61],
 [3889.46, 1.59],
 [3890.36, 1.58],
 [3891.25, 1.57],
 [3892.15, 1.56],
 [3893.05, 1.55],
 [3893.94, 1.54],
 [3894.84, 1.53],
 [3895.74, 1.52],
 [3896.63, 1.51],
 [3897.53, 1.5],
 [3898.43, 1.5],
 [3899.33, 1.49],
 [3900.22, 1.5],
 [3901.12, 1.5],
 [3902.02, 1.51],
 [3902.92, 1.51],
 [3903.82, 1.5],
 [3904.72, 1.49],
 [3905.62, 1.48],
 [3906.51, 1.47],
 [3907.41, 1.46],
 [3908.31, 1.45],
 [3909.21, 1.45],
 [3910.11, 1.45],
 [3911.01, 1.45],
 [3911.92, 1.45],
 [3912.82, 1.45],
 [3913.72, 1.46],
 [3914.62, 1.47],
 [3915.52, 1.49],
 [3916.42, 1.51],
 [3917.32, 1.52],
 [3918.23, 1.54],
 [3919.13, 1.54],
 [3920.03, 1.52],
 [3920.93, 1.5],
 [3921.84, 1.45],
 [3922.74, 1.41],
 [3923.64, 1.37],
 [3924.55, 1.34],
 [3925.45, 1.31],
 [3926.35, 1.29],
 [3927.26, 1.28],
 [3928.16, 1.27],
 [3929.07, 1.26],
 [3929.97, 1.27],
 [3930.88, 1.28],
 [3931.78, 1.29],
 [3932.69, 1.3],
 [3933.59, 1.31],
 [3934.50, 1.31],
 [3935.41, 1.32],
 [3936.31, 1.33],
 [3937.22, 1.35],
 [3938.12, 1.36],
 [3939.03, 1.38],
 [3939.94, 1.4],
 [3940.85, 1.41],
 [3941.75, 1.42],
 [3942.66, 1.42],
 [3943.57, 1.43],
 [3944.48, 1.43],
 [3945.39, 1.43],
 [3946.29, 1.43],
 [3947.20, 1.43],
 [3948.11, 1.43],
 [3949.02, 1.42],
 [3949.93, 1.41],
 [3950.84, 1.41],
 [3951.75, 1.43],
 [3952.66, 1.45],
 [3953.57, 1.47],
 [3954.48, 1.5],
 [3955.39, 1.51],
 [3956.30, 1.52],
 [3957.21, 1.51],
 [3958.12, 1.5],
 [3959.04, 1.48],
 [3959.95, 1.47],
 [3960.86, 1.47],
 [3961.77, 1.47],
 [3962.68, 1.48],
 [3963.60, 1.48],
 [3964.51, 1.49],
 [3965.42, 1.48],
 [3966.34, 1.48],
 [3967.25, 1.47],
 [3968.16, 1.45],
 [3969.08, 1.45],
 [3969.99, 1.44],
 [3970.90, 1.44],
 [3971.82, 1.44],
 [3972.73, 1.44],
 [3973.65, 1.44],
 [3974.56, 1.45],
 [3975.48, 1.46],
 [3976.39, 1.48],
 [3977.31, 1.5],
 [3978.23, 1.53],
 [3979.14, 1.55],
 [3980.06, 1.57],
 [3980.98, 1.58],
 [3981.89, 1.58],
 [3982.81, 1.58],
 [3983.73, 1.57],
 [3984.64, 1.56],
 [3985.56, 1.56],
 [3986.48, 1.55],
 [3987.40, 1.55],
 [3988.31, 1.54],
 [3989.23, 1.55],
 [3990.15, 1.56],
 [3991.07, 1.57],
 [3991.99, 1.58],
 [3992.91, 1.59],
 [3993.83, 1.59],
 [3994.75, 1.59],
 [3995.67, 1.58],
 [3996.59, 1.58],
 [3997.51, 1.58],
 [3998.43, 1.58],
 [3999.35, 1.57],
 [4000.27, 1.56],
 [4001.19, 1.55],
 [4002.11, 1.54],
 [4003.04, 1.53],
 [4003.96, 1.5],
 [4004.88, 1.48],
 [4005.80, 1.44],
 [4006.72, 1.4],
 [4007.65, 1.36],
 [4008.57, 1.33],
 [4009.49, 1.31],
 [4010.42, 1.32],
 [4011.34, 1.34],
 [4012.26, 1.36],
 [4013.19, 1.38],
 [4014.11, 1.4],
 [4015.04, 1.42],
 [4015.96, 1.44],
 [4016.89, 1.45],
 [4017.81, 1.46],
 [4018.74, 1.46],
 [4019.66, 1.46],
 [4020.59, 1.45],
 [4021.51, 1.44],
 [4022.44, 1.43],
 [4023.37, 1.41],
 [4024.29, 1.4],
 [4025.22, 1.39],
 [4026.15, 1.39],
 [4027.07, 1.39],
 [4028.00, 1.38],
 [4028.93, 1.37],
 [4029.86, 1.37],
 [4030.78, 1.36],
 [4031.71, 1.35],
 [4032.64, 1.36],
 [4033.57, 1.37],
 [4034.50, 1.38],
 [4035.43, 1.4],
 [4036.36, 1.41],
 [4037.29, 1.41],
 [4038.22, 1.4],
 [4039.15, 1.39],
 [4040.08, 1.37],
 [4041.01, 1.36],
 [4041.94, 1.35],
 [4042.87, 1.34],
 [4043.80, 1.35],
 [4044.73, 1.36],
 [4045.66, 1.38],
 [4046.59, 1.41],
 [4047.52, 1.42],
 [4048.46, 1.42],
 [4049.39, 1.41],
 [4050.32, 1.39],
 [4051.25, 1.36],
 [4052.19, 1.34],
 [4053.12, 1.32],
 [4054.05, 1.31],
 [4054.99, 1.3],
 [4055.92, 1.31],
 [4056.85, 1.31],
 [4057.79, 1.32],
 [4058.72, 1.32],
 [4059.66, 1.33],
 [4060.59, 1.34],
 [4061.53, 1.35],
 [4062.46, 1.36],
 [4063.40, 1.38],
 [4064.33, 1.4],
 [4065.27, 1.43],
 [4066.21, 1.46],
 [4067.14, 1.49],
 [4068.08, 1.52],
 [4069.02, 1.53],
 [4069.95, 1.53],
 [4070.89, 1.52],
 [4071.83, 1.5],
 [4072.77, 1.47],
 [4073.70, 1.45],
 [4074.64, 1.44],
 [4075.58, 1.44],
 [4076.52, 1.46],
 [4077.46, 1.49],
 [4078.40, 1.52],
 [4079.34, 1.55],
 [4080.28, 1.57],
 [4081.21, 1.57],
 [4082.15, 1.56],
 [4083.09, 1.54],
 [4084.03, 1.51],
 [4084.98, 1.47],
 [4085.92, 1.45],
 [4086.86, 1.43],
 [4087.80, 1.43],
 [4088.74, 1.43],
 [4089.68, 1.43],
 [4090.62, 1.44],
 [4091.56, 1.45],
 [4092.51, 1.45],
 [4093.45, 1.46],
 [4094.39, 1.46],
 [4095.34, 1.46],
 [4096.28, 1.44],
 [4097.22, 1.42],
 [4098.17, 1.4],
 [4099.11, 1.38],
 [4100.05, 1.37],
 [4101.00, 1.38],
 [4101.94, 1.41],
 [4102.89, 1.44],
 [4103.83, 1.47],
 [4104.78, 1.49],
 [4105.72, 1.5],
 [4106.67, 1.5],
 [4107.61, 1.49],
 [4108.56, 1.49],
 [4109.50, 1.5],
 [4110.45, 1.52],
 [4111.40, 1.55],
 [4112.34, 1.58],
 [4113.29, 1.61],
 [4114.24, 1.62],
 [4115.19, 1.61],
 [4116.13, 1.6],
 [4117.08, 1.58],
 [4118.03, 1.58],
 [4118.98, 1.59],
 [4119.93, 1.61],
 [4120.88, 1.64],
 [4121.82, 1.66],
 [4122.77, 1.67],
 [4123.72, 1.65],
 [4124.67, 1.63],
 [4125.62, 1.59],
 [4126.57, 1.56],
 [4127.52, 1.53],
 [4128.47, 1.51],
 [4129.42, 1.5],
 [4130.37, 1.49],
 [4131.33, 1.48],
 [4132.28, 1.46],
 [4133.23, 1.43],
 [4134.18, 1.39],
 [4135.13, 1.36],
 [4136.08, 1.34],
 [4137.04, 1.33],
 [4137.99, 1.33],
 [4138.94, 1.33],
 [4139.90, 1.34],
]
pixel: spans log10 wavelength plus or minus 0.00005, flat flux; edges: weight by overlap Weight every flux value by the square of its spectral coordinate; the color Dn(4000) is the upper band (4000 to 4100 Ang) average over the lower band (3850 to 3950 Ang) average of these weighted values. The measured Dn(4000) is 1.00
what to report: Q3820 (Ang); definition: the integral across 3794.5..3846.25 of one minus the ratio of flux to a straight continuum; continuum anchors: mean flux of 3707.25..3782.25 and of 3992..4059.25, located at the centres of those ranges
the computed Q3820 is 6.0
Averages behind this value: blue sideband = 1.82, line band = 1.51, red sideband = 1.42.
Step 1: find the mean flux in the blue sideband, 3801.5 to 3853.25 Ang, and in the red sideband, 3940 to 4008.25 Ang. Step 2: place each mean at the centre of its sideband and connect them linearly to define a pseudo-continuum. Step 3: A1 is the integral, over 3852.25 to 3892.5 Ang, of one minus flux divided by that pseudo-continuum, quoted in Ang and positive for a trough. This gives -4.6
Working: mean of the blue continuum 1.52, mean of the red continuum 1.5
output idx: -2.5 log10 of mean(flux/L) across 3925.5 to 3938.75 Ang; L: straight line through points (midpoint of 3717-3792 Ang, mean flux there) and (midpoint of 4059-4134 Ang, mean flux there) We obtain 0.252 mag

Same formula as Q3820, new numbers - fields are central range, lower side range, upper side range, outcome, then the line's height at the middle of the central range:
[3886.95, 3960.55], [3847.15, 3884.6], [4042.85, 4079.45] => 7.4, 1.61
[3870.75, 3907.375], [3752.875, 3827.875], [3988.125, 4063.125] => -1.5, 1.51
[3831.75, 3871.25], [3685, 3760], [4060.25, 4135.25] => 1.8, 1.72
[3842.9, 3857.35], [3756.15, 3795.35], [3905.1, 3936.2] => -0.6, 1.51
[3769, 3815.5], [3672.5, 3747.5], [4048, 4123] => 6.0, 1.79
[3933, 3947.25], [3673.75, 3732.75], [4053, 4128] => 2.2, 1.64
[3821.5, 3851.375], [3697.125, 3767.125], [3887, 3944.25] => 1.6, 1.62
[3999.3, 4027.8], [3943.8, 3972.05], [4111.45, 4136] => 1.2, 1.49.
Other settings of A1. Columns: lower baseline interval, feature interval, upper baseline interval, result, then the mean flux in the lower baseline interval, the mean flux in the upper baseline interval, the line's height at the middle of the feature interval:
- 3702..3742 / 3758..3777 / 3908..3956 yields 2.51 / 1.99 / 1.41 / 1.87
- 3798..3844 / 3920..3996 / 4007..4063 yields -1.61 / 1.5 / 1.38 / 1.42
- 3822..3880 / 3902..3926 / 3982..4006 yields 1.97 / 1.62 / 1.56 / 1.59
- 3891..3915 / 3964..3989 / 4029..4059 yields -1.40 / 1.49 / 1.36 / 1.43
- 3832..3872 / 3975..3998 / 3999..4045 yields -1.56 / 1.65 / 1.41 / 1.46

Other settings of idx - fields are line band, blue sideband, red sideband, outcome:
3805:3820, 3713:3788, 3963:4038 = 0.14 mag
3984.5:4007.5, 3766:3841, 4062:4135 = -0.02 mag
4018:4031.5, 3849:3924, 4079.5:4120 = 0.09 mag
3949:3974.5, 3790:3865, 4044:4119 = 0.02 mag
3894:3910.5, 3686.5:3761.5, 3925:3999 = 0.05 mag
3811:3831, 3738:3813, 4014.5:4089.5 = 0.01 mag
